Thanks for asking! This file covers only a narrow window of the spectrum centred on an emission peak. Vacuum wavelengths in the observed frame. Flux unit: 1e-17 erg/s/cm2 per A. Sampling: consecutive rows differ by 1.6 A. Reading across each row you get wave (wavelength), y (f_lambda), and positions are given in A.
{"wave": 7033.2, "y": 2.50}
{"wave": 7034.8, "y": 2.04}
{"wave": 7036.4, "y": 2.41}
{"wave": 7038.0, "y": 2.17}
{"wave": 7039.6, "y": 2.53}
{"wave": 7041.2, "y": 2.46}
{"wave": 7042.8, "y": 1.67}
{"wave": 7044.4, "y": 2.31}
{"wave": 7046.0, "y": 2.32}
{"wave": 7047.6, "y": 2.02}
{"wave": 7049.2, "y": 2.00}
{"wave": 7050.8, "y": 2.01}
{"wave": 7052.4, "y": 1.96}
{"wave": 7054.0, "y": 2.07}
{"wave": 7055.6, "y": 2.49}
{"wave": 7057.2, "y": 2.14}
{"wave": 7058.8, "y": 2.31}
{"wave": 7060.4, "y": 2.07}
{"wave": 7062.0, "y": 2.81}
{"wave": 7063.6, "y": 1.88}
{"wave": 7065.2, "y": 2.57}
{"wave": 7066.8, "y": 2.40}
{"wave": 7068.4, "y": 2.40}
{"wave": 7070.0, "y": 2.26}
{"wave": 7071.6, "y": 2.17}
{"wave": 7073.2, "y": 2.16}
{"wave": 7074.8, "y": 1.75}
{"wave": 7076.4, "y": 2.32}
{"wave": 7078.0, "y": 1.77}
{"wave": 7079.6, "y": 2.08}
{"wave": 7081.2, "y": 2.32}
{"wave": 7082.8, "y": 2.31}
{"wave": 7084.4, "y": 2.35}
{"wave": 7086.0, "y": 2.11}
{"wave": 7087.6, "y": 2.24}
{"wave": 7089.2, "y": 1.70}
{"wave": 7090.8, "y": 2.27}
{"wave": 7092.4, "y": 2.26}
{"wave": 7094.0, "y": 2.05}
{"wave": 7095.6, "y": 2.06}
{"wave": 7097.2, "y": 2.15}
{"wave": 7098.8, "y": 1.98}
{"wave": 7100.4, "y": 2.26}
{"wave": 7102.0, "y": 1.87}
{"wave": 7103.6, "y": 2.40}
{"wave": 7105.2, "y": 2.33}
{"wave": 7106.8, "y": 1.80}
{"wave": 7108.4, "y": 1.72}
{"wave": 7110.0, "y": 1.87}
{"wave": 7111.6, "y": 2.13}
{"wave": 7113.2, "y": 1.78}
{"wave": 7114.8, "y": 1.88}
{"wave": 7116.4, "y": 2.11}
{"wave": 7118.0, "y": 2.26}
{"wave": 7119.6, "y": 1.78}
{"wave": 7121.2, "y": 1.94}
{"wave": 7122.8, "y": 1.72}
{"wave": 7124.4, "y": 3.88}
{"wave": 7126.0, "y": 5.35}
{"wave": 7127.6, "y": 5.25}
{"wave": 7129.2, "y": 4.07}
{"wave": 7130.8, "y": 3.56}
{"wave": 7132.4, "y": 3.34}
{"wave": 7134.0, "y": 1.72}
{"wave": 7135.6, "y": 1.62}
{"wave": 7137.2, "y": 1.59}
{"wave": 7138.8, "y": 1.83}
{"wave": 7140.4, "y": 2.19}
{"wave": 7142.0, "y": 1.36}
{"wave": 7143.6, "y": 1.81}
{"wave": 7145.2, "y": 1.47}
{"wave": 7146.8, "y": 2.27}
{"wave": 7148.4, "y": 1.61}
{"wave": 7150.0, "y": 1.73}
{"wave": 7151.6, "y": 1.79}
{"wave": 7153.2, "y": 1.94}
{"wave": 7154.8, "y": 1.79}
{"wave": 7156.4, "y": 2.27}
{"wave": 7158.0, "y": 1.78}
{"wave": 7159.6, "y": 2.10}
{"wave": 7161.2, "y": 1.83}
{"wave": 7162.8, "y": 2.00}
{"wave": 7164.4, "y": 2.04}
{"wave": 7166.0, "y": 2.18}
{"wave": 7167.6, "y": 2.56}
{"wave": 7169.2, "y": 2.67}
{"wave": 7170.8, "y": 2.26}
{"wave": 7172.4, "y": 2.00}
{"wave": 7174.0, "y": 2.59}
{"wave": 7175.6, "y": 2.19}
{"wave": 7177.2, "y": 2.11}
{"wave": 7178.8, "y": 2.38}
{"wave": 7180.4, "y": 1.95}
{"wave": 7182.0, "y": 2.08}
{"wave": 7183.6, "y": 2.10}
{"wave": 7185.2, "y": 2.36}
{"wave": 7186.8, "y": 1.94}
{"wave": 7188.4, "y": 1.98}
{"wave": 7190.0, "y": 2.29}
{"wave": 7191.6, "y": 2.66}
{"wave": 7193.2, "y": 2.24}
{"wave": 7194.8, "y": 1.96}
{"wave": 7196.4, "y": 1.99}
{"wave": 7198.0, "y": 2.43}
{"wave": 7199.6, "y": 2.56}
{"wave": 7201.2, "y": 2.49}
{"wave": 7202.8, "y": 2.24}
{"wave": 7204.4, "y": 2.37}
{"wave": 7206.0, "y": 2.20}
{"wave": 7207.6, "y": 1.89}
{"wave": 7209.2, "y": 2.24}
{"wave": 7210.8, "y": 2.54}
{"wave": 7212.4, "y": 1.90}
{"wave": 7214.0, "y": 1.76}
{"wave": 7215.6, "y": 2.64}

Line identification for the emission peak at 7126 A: H-beta 4861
